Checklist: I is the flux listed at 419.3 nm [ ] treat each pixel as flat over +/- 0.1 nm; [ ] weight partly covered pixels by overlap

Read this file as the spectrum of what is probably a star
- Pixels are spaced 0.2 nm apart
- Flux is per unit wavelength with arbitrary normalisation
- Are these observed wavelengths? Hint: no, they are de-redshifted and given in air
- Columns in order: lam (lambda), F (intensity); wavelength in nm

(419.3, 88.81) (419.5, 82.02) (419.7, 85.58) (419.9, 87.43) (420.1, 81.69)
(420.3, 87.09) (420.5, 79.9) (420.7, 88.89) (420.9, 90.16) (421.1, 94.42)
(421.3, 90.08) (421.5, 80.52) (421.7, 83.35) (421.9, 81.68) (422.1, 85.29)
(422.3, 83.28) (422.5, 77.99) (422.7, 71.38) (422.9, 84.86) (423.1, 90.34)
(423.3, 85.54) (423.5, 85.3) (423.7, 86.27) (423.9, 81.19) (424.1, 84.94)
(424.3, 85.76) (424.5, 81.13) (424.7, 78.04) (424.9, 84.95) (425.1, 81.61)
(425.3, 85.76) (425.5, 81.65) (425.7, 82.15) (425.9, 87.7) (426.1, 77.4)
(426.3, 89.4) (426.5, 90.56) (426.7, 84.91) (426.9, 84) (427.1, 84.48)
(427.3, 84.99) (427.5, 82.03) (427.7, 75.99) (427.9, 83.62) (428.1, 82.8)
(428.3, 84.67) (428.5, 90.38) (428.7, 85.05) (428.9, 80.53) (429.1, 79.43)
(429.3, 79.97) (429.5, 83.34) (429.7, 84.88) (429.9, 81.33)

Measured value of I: 88.81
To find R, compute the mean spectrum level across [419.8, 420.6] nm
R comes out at 84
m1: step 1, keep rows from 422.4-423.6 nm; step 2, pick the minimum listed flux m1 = 71.38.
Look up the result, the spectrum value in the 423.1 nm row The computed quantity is 90.34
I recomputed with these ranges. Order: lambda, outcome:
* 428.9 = 80.53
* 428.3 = 84.67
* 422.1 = 85.29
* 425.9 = 87.7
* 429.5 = 83.34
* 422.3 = 83.28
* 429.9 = 81.33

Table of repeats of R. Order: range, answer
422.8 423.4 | 86.9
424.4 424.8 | 79.6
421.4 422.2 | 82.7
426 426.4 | 83.4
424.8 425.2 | 83.3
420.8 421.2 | 92.3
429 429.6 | 80.9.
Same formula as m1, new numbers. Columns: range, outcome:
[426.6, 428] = 75.99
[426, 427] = 77.4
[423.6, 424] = 81.19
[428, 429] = 80.53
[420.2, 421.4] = 79.9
